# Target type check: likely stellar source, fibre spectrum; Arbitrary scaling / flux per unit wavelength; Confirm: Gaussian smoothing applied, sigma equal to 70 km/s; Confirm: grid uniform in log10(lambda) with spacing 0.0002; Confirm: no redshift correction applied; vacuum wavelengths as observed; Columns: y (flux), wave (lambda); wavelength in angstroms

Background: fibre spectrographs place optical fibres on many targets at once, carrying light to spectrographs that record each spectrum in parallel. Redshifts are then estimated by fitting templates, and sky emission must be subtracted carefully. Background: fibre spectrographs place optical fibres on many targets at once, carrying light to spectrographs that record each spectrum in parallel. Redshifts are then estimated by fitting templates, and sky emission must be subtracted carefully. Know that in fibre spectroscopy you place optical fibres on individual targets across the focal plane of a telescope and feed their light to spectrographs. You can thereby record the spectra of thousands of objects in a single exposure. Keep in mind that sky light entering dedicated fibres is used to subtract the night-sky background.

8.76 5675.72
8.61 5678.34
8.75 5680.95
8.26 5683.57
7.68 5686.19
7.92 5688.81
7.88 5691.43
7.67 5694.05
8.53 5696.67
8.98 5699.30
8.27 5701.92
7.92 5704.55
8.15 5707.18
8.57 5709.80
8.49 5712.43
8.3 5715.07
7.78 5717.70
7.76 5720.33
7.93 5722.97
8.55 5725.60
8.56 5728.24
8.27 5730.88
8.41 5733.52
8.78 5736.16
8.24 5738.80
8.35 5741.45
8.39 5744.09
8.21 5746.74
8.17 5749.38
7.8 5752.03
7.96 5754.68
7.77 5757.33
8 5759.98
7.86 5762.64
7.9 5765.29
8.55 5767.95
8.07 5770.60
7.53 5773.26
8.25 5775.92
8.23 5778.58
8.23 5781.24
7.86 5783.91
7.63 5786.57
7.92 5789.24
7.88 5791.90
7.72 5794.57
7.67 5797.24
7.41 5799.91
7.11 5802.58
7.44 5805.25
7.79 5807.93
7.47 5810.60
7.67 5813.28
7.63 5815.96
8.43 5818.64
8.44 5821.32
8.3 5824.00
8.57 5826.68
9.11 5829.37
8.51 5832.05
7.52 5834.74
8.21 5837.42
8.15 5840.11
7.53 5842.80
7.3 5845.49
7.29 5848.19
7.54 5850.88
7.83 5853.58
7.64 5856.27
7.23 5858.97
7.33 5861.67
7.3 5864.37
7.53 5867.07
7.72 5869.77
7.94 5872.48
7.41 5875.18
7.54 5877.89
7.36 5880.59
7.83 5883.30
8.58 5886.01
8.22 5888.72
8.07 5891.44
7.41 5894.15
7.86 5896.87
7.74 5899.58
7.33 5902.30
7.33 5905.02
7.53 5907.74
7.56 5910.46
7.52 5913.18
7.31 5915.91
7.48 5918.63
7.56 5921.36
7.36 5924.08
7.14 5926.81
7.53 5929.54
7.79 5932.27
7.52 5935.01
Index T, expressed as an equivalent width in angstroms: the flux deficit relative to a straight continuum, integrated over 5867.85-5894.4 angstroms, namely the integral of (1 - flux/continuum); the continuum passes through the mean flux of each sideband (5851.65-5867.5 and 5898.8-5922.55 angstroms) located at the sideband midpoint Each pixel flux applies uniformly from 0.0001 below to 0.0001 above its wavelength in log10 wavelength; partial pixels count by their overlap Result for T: -1.22 angstroms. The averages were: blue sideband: 7.48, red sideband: 7.48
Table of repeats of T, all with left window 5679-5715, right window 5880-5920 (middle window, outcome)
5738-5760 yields 0.0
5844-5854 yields 0.5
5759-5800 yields 0.4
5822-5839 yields -1.1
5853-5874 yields 0.6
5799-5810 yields 0.7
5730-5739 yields -0.3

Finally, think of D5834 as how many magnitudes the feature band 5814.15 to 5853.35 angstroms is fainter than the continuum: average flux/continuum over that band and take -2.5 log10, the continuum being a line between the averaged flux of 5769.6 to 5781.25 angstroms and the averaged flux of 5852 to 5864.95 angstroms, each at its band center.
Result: -0.053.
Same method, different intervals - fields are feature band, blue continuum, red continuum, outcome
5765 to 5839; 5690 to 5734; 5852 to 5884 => -0.02 mag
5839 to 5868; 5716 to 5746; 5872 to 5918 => 0.04 mag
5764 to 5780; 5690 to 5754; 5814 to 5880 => 0.00 mag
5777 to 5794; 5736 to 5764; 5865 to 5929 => 0.01 mag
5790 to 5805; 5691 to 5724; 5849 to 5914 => 0.05 mag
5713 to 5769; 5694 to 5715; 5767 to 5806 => -0.01 mag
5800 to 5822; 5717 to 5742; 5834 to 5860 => 0.02 mag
